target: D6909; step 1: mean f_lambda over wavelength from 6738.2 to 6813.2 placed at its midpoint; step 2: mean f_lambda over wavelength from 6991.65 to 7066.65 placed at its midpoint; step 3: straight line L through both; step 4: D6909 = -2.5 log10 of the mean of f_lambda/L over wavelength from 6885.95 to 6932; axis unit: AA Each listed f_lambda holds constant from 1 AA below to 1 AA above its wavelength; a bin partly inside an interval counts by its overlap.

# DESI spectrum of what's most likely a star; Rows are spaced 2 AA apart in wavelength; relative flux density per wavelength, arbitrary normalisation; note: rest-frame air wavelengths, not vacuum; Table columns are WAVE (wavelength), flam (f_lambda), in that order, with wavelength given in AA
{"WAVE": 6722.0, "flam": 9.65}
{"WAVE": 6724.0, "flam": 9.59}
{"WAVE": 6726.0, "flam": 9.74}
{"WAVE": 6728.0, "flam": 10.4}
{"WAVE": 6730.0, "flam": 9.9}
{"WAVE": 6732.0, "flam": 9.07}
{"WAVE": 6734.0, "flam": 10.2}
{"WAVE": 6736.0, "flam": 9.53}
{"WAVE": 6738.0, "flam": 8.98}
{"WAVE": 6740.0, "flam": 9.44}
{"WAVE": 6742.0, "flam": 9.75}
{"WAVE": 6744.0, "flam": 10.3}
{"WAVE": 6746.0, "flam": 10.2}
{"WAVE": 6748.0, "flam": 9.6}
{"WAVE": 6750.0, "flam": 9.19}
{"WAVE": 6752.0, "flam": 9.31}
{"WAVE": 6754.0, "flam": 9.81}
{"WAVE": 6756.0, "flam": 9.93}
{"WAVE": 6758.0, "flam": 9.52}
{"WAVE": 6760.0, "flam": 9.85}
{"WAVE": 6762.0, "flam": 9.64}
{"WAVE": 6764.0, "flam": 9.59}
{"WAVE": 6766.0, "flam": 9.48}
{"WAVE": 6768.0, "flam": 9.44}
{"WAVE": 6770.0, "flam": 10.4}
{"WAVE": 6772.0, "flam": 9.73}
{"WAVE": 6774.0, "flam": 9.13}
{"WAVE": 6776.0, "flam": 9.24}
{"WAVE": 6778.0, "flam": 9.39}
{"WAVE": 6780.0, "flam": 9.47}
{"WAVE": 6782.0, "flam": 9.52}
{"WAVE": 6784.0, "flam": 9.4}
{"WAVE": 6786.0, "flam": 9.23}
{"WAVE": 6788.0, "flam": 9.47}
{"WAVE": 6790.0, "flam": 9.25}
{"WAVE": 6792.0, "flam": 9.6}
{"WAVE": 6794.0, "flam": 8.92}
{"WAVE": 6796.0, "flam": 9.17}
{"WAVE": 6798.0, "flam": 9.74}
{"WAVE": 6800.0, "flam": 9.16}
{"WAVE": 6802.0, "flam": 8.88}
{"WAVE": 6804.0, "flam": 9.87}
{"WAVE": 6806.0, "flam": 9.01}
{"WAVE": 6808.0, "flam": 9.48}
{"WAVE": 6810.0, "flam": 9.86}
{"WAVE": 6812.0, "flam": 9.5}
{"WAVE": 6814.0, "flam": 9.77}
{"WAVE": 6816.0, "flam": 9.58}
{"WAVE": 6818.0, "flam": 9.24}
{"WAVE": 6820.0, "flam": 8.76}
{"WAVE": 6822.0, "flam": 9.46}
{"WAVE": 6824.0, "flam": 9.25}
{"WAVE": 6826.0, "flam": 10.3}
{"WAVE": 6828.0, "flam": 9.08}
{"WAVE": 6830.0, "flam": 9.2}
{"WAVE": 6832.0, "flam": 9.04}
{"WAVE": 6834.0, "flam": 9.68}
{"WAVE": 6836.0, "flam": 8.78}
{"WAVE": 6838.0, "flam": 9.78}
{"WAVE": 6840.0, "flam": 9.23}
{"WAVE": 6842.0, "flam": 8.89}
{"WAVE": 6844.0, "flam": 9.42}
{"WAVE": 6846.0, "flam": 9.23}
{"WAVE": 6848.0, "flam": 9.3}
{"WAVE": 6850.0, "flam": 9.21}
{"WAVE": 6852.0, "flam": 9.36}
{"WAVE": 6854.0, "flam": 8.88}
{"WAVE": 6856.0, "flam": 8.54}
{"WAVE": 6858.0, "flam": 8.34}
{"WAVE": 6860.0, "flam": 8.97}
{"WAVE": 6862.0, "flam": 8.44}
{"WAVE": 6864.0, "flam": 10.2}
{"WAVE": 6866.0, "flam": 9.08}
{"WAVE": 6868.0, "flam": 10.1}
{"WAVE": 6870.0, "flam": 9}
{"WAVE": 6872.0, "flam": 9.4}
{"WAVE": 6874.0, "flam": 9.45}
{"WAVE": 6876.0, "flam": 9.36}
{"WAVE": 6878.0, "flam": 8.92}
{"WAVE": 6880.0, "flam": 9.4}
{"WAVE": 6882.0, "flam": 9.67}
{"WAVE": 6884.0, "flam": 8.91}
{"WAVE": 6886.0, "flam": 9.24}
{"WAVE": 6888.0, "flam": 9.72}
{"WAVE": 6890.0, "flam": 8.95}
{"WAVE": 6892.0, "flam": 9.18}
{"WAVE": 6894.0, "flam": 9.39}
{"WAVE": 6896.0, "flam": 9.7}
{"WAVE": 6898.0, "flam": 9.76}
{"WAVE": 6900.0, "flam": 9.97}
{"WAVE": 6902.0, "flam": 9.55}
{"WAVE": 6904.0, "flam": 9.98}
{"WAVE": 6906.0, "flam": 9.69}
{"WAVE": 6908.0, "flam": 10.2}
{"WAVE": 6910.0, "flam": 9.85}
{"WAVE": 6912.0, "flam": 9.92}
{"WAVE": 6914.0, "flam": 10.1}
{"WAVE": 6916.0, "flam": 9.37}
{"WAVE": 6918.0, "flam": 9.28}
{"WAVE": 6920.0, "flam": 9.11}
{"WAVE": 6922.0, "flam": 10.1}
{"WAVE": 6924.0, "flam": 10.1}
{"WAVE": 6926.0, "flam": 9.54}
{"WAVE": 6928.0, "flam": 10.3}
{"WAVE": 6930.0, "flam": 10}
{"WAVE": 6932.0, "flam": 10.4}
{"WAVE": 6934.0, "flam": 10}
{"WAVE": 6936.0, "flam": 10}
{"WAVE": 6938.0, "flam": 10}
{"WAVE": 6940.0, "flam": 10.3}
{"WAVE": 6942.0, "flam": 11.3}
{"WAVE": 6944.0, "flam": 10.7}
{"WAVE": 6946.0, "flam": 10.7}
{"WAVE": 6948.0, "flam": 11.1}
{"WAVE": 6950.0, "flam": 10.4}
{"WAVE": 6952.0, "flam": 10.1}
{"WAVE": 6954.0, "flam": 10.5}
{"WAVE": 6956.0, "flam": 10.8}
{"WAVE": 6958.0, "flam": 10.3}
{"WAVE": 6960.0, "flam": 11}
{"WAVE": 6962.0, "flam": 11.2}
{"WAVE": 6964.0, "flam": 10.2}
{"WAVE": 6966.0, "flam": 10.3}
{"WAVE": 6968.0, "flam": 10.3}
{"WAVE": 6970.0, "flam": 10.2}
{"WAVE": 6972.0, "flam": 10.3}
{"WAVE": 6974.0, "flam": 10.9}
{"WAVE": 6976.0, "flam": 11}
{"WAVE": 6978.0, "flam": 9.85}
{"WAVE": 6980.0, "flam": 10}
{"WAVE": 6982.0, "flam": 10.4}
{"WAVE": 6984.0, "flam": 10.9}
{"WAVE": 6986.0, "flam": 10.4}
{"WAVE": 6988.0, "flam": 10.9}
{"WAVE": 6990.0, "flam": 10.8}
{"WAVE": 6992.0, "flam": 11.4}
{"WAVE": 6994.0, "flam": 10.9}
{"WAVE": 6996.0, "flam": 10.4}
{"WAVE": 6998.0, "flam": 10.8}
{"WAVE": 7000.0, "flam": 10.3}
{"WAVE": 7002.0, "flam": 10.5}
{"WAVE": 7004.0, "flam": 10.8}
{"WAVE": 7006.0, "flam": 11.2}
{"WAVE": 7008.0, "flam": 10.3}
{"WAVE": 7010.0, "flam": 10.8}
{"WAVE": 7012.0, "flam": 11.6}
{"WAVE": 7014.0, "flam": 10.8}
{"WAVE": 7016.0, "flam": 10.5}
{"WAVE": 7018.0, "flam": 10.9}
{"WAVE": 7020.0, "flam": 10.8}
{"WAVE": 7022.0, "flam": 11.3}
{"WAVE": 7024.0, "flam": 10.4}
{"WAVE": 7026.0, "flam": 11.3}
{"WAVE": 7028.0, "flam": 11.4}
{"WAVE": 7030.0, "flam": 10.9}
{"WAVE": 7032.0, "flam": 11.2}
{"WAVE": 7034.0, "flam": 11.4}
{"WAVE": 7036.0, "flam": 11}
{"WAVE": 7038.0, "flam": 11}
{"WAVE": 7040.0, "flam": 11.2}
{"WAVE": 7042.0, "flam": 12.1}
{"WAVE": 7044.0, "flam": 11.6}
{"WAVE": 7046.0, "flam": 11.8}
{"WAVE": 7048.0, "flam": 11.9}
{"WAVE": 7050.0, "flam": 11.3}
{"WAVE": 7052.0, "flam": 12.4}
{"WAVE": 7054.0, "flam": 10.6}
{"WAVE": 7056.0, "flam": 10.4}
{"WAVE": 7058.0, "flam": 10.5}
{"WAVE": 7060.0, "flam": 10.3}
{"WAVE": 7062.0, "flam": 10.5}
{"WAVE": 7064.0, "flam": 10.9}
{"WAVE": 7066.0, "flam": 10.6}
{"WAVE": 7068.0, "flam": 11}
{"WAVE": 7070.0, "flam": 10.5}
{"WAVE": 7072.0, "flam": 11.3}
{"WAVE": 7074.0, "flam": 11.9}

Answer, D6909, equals 0.06 mag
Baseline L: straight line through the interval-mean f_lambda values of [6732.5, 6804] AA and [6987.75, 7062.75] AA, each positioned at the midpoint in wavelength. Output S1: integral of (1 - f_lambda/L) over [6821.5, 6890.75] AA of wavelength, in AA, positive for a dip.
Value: 5.4 AA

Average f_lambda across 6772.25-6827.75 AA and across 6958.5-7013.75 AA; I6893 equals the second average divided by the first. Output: 1.1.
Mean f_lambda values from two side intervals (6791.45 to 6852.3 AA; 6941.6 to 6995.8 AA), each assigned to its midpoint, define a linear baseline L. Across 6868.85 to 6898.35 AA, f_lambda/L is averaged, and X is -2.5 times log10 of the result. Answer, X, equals 0.06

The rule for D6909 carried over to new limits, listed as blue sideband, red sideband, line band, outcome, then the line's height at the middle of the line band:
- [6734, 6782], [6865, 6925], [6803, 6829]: 0.01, 9.59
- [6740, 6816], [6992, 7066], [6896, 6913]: 0.05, 10.3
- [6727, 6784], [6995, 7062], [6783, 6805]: 0.06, 9.83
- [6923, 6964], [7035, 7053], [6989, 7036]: 0.03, 11.2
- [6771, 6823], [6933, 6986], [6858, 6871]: 0.07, 9.84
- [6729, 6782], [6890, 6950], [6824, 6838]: 0.05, 9.78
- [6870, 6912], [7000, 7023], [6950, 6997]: -0.01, 10.4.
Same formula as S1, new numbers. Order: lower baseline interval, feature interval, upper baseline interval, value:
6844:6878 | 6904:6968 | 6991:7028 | -1.24 AA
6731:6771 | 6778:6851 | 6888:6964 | 3.40 AA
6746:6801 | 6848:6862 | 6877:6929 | 1.01 AA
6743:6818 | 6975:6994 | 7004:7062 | 0.26 AA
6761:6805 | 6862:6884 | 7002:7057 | 1.47 AA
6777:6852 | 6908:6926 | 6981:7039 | 0.72 AA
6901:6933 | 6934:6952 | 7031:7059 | -0.64 AA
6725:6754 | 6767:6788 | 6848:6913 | 0.25 AA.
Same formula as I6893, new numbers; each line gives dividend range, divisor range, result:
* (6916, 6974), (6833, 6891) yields 1.12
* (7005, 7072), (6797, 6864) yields 1.19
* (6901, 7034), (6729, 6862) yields 1.11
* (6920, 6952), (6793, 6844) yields 1.10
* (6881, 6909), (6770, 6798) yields 1.02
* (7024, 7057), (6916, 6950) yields 1.11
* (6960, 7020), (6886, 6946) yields 1.08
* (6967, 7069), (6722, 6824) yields 1.14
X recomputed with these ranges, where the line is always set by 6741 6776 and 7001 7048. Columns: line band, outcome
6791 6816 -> 0.06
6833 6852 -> 0.09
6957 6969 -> 0.02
